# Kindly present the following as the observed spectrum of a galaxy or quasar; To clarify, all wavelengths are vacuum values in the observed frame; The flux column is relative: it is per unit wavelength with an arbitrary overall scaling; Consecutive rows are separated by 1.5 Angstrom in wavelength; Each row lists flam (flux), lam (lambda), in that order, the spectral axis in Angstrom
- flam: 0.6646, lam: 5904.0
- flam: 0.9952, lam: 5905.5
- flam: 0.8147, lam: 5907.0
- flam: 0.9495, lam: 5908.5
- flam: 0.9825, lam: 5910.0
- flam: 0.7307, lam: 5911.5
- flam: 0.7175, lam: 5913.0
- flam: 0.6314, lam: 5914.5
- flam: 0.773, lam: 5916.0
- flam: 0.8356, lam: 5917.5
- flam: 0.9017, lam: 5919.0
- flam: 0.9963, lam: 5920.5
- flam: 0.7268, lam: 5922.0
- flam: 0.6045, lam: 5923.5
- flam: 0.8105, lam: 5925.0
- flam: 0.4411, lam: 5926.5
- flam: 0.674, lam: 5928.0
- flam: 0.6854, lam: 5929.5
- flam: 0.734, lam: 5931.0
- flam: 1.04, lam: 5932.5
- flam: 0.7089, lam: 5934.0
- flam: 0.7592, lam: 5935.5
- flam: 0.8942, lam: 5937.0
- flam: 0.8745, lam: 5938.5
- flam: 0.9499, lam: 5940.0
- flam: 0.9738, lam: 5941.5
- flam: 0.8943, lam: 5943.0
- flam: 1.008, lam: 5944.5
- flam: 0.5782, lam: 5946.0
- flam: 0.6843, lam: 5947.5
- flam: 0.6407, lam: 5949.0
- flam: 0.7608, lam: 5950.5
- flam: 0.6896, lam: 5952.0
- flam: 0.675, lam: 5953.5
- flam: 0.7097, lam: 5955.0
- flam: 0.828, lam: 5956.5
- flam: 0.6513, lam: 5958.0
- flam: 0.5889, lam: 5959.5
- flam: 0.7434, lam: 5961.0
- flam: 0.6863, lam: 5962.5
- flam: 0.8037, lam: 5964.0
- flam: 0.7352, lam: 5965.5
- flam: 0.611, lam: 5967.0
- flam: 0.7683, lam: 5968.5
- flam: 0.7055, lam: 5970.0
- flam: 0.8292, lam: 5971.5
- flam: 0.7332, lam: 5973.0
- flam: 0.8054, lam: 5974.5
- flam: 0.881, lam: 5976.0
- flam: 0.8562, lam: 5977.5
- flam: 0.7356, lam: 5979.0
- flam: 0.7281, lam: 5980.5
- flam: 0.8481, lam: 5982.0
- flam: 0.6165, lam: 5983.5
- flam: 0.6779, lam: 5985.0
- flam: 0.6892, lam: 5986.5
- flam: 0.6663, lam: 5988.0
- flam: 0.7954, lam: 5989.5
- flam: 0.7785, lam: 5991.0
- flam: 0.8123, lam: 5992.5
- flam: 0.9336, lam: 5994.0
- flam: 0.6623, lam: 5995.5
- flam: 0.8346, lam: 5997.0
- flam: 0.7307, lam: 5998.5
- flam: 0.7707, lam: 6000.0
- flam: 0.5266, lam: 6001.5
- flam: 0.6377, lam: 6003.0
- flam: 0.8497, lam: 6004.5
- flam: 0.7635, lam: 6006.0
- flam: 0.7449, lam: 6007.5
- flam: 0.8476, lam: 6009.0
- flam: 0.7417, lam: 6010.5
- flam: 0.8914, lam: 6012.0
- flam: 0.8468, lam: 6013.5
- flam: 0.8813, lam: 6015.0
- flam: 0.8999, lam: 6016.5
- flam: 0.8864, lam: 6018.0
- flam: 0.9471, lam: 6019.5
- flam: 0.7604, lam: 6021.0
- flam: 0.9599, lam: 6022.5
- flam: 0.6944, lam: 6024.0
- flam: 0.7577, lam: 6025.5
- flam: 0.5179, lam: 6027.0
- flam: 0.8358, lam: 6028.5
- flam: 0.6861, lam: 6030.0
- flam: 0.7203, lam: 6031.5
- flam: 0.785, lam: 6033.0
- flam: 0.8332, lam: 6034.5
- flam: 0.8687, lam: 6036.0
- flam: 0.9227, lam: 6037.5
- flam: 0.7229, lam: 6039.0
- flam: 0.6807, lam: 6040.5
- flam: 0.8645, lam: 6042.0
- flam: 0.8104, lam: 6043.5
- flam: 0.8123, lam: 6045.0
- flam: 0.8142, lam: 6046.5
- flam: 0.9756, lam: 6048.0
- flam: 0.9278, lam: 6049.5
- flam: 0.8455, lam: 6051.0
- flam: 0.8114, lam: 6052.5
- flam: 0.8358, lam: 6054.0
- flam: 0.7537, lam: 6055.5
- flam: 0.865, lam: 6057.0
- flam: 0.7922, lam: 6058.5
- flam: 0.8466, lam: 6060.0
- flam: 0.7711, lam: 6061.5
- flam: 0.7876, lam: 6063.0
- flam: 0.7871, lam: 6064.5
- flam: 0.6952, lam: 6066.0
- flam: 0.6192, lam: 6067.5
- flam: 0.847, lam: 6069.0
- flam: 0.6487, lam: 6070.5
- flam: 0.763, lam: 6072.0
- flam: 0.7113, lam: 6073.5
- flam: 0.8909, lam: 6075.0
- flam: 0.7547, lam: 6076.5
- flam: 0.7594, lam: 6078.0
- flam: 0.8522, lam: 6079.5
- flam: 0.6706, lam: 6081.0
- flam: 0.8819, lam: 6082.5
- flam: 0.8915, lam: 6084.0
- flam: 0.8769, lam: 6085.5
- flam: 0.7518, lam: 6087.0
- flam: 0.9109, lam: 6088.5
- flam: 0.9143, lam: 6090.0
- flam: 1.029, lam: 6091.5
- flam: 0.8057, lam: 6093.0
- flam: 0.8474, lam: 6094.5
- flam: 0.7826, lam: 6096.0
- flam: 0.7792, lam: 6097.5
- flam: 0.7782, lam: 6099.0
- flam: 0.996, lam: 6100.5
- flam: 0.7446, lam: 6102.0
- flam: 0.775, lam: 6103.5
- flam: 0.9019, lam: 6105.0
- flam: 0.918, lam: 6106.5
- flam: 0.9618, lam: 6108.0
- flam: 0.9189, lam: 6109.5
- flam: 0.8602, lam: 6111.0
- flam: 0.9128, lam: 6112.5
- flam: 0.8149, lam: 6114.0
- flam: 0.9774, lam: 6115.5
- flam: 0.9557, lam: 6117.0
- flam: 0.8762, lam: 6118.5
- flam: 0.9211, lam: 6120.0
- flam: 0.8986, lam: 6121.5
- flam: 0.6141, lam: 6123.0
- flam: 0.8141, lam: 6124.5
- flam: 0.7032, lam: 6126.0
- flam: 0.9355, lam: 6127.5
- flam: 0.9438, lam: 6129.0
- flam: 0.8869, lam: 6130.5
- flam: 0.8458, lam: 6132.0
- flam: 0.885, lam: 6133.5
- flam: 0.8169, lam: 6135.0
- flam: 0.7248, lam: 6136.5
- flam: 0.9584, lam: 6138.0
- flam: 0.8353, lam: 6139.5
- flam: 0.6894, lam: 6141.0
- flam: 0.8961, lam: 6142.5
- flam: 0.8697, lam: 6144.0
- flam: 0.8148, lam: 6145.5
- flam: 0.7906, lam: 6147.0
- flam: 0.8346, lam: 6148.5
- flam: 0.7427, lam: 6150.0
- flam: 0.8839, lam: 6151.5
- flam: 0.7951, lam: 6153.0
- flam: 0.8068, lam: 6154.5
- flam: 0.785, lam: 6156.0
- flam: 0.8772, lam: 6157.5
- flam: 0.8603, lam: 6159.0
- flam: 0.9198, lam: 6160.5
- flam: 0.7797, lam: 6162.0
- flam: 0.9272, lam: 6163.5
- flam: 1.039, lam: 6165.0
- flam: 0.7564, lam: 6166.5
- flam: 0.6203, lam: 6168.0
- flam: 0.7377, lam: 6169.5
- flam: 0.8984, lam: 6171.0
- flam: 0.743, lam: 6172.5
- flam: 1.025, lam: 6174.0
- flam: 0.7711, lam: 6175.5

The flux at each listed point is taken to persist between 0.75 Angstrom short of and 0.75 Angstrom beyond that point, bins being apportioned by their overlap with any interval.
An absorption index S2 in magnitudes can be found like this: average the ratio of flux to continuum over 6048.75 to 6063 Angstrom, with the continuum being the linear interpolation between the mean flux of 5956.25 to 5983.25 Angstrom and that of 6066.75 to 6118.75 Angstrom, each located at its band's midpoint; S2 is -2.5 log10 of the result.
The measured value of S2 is -0.02 mag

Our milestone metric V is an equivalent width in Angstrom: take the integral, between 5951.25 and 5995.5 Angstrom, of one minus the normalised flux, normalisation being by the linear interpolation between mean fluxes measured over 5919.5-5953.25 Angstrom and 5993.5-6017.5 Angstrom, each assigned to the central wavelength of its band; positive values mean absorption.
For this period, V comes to 2.2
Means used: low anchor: 0.778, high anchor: 0.785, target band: 0.743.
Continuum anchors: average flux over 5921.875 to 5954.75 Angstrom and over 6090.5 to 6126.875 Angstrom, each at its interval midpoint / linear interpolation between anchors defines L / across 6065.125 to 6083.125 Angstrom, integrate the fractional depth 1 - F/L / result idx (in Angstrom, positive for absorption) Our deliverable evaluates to 1.8 Angstrom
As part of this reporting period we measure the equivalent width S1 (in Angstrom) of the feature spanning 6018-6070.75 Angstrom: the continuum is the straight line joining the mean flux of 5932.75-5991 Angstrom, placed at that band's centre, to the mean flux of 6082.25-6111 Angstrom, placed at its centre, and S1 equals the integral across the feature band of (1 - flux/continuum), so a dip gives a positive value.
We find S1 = 1.8 Angstrom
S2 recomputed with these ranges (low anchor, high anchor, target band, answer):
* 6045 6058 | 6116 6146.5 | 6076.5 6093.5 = 0.00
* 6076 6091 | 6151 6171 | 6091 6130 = -0.04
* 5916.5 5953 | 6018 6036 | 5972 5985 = 0.02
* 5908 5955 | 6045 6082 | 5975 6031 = 0.02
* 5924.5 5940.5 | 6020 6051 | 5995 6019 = 0.01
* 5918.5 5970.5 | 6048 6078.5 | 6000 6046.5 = -0.01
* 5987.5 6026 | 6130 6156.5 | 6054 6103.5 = 0.01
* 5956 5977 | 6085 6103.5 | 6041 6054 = -0.06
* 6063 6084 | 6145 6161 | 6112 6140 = -0.07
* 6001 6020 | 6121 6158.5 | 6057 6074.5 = 0.08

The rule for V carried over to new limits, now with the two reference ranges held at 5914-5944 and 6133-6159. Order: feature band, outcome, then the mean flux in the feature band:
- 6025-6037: 0.84 Angstrom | 0.754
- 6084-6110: -1.46 Angstrom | 0.865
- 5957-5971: 1.72 Angstrom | 0.704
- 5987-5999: 0.45 Angstrom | 0.776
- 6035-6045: -0.01 Angstrom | 0.812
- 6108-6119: -1.16 Angstrom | 0.907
